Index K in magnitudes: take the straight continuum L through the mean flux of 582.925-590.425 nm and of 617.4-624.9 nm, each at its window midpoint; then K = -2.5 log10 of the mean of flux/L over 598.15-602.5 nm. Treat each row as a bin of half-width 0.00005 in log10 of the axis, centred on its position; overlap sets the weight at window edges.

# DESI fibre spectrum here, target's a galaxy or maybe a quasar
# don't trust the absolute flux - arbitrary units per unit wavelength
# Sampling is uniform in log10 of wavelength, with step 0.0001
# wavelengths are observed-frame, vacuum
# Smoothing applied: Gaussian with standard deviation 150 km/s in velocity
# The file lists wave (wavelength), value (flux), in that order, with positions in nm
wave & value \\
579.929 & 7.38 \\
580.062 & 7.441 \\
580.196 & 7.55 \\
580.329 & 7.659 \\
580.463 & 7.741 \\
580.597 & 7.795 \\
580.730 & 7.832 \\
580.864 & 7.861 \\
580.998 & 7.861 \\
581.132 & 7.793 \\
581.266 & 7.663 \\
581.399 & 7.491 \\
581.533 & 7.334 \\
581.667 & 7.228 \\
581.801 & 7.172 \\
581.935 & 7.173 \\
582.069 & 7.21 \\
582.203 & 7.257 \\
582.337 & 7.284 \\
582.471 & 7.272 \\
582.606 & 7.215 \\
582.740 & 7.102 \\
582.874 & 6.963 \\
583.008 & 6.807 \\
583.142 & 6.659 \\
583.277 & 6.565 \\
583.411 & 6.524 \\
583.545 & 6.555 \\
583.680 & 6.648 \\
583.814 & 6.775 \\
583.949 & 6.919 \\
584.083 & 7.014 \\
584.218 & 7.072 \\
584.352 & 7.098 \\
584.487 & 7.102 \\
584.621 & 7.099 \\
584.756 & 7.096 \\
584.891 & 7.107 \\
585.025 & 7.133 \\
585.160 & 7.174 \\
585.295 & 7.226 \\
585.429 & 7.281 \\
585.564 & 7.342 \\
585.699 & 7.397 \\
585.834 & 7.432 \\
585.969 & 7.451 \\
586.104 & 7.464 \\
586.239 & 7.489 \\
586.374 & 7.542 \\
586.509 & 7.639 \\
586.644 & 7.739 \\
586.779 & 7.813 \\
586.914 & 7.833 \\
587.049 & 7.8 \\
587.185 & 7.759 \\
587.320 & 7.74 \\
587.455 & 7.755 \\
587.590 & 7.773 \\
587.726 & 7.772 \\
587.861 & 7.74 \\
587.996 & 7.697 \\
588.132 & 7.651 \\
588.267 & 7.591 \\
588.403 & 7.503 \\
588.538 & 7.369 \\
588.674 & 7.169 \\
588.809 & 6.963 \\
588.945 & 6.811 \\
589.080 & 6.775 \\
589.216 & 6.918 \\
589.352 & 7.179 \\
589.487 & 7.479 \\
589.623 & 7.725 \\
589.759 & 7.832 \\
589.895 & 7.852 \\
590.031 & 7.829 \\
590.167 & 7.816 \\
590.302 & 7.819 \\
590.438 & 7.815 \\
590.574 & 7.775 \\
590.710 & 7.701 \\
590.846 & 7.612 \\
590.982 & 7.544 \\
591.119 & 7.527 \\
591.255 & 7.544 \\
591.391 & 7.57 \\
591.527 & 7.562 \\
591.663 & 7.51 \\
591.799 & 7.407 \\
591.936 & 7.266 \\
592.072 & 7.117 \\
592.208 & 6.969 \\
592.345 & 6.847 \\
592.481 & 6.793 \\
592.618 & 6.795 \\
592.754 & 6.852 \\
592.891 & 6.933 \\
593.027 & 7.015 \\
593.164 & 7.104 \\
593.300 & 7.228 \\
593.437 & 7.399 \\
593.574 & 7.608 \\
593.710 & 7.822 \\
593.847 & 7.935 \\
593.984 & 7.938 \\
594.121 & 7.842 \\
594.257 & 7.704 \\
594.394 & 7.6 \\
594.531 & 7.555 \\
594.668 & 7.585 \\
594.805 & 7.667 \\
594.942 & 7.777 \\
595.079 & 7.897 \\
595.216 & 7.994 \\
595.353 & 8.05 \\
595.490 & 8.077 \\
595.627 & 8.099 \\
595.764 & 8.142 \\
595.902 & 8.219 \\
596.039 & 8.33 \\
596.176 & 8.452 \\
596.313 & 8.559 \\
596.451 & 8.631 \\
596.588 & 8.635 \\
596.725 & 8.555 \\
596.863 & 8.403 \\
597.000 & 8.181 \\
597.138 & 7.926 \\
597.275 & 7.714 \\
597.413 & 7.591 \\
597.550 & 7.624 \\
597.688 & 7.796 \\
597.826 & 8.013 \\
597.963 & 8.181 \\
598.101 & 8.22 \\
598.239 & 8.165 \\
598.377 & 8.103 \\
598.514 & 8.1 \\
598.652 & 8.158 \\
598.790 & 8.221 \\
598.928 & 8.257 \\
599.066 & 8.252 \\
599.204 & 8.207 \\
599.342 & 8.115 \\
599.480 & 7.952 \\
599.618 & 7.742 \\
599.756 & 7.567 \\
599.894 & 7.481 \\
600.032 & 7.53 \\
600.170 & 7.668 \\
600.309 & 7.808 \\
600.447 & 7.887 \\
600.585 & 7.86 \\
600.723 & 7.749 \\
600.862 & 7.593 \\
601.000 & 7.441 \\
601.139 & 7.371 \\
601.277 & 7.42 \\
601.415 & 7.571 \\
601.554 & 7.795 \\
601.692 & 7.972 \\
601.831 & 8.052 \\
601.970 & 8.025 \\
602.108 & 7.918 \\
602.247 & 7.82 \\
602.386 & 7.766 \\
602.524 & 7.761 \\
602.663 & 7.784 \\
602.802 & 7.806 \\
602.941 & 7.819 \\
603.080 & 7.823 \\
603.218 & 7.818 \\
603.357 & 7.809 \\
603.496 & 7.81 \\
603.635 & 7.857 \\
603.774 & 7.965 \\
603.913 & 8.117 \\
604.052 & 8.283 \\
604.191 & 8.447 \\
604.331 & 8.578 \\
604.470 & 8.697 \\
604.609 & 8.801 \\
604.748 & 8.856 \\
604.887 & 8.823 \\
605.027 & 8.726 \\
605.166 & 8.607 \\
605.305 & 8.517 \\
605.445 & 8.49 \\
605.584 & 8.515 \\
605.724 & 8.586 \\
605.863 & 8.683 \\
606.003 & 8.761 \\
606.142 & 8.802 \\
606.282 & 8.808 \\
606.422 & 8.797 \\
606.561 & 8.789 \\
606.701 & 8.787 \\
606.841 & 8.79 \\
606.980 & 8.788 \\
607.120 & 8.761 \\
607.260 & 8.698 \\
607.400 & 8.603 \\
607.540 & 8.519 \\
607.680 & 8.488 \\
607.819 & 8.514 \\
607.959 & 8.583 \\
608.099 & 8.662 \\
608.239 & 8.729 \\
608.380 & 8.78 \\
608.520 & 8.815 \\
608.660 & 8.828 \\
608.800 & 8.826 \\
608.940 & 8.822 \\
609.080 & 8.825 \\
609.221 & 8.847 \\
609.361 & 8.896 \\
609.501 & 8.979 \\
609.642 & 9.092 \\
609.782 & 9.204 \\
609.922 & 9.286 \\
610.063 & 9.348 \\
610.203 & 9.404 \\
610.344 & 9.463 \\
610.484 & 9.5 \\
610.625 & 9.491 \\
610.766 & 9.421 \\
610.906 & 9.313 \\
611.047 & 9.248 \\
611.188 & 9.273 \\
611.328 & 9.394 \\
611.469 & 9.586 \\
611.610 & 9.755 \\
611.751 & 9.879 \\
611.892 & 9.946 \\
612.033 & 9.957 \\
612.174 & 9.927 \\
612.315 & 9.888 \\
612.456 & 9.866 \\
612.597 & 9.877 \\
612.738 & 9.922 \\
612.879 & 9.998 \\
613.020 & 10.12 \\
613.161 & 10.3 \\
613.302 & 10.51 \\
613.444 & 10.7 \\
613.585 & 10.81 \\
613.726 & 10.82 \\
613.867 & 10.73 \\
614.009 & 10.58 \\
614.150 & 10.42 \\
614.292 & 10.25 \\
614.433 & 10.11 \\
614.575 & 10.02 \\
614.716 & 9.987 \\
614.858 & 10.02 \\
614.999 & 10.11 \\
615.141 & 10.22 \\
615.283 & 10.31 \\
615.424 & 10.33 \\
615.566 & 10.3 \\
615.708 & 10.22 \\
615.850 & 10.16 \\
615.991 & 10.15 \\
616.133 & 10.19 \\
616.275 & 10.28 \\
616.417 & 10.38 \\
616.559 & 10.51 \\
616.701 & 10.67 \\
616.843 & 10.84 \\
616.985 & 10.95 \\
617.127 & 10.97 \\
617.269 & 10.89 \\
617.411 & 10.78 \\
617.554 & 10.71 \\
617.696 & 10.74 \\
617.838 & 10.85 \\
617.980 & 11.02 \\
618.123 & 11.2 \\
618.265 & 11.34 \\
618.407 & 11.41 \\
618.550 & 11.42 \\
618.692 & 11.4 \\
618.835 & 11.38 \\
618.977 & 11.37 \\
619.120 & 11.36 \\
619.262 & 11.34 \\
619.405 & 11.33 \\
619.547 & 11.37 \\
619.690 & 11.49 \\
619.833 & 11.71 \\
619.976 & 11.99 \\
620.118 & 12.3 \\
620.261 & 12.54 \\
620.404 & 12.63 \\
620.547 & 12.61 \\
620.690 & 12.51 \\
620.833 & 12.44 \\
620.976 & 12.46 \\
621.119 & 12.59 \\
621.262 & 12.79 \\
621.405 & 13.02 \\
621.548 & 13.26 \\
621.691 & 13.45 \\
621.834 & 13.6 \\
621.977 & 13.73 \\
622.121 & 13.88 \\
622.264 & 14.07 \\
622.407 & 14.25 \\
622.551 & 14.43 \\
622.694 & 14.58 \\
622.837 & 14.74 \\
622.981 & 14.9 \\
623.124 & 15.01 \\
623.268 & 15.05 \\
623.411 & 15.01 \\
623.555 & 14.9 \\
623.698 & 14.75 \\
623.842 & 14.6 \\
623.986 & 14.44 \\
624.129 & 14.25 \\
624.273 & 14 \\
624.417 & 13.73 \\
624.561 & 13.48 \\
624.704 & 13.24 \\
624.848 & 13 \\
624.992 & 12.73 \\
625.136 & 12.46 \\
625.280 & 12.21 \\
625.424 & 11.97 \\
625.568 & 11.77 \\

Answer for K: 0.21 mag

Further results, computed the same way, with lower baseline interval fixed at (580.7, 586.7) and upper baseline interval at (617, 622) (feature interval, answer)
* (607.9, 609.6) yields 0.19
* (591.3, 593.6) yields 0.17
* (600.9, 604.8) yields 0.21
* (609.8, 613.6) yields 0.11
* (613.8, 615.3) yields 0.10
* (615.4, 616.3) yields 0.12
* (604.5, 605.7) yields 0.15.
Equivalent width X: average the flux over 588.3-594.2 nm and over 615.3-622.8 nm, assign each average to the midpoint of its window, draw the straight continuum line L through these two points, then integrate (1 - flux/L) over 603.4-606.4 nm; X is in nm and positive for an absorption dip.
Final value 0.328 nm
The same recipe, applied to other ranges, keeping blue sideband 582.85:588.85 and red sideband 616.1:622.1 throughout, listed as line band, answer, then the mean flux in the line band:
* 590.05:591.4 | 0.044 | 7.68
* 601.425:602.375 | 0.153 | 7.89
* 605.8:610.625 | 0.648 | 8.88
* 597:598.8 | 0.183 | 7.98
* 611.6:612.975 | 0.112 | 9.91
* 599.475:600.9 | 0.231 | 7.7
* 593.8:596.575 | 0.169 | 8.02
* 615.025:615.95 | 0.080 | 10.2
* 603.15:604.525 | 0.219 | 8.13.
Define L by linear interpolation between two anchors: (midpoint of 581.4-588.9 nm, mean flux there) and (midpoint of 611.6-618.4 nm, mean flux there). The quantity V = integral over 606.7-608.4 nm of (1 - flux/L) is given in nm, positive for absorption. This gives 0.17 nm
